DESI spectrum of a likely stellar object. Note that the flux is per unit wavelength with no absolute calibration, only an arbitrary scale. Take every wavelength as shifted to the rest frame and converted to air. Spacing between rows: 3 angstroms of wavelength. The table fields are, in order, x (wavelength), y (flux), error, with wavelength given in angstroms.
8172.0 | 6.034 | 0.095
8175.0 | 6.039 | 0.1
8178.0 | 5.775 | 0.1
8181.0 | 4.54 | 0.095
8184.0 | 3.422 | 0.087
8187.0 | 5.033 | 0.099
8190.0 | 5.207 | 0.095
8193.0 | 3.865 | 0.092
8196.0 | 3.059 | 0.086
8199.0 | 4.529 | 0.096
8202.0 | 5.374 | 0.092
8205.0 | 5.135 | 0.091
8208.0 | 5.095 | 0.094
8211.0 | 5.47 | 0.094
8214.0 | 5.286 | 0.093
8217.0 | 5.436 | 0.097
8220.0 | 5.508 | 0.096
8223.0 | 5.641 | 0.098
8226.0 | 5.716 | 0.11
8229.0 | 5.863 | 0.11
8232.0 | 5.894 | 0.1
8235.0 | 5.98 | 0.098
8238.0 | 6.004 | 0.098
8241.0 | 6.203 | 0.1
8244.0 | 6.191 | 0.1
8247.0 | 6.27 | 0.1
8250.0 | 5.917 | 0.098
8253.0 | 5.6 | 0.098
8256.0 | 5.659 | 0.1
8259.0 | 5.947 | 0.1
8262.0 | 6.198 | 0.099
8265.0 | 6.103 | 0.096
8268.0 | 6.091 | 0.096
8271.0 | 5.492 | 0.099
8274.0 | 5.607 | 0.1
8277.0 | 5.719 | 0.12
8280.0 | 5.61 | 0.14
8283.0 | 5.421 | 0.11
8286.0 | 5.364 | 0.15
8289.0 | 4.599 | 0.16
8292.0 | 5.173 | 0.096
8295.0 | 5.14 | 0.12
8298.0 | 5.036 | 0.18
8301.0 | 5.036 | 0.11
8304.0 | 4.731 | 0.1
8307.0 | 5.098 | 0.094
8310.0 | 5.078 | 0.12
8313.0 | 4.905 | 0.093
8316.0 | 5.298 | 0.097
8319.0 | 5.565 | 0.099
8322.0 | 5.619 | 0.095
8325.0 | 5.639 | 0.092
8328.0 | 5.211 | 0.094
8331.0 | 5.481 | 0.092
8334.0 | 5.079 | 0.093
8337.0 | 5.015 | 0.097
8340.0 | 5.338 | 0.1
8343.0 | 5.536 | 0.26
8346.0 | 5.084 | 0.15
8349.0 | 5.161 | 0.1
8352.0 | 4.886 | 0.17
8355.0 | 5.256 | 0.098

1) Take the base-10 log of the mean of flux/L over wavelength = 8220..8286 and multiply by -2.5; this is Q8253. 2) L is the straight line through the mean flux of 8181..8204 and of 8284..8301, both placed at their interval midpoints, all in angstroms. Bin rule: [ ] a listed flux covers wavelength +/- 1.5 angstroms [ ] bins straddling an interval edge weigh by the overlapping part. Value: -0.21 mag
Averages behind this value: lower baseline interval 4.38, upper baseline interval 5.07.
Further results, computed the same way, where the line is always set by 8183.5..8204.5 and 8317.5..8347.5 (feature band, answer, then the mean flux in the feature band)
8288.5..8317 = 0.03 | 5.02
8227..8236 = -0.25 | 5.9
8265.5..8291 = -0.11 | 5.51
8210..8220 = -0.18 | 5.41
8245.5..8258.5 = -0.21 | 5.87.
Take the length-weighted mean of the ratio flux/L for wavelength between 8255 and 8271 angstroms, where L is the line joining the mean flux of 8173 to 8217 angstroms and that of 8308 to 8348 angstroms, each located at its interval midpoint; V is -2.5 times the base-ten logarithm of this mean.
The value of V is -0.17 mag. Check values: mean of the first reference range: 4.88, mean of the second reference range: 5.29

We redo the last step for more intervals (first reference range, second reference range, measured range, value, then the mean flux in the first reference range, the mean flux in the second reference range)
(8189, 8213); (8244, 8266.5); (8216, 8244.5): -0.09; 4.72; 5.97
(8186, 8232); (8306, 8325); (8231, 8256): -0.16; 5.11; 5.29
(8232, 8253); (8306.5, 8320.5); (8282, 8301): 0.07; 6.04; 5.2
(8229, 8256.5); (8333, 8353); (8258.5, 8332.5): 0.03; 5.97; 5.17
